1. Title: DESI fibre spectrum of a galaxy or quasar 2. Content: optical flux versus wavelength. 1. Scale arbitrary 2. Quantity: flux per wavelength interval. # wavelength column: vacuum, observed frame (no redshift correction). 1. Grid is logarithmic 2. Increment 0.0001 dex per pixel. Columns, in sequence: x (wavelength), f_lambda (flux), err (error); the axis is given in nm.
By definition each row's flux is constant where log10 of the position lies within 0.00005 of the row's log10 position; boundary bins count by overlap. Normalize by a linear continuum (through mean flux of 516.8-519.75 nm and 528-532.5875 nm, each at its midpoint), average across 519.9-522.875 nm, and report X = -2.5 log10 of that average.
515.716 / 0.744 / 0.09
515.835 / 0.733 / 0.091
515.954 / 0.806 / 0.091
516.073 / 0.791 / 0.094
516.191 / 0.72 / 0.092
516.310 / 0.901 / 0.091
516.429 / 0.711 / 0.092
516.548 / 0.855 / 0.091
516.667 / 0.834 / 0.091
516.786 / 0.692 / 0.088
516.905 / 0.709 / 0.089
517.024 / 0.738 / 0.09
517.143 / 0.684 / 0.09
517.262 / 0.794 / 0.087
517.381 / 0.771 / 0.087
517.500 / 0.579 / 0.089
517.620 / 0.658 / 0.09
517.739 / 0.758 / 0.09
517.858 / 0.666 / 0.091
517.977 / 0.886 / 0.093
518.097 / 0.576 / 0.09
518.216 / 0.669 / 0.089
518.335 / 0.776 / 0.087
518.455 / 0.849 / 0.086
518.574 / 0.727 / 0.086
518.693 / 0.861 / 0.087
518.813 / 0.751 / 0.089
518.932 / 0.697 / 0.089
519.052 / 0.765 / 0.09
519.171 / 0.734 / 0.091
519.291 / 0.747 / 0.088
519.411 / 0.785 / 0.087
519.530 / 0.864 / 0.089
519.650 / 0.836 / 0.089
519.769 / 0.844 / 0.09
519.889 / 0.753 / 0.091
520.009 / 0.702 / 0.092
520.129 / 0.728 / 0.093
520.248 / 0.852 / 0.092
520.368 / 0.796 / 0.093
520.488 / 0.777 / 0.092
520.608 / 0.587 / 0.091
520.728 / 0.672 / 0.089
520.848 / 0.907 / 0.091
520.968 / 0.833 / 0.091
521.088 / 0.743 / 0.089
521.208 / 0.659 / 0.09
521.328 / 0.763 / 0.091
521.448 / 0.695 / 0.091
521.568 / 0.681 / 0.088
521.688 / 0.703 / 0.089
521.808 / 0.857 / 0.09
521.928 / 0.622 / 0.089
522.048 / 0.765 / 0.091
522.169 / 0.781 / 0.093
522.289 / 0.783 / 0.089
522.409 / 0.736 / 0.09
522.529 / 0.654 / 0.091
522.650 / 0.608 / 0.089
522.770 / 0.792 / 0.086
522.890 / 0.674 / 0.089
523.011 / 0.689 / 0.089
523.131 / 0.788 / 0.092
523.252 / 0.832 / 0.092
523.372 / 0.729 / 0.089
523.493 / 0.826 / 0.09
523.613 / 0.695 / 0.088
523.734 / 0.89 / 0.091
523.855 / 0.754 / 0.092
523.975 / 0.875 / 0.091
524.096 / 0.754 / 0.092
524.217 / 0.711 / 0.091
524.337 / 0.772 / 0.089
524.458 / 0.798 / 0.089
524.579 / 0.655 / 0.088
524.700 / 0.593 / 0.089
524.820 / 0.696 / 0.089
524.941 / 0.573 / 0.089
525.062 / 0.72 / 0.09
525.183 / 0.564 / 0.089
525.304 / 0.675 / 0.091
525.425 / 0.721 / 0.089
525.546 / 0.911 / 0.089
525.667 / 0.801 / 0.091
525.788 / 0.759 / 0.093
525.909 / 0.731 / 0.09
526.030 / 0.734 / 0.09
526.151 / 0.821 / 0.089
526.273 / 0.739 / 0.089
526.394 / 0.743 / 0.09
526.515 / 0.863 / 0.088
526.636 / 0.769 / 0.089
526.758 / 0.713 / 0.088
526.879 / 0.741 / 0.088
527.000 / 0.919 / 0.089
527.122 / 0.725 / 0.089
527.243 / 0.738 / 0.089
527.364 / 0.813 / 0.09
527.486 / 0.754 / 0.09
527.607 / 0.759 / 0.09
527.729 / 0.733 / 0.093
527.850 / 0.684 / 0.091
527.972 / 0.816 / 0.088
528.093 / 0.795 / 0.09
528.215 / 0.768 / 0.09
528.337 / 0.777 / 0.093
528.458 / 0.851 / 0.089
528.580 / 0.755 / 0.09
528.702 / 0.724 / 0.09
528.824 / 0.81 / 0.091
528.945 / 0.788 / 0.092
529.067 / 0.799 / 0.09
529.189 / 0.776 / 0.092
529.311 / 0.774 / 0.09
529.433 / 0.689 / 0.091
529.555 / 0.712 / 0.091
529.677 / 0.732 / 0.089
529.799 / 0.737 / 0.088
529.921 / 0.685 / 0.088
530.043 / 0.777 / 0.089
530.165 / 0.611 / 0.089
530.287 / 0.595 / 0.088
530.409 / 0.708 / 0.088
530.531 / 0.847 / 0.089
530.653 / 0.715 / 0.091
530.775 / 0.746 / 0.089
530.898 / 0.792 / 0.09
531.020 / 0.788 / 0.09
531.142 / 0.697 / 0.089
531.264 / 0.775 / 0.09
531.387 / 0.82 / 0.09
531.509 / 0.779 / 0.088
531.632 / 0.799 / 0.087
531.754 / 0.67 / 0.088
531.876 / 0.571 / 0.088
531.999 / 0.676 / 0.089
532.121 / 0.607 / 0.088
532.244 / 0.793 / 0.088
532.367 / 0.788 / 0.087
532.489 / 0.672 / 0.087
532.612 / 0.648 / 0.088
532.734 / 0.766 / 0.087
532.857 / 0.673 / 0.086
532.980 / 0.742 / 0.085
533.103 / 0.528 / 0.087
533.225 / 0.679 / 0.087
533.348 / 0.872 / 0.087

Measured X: 0.01 mag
